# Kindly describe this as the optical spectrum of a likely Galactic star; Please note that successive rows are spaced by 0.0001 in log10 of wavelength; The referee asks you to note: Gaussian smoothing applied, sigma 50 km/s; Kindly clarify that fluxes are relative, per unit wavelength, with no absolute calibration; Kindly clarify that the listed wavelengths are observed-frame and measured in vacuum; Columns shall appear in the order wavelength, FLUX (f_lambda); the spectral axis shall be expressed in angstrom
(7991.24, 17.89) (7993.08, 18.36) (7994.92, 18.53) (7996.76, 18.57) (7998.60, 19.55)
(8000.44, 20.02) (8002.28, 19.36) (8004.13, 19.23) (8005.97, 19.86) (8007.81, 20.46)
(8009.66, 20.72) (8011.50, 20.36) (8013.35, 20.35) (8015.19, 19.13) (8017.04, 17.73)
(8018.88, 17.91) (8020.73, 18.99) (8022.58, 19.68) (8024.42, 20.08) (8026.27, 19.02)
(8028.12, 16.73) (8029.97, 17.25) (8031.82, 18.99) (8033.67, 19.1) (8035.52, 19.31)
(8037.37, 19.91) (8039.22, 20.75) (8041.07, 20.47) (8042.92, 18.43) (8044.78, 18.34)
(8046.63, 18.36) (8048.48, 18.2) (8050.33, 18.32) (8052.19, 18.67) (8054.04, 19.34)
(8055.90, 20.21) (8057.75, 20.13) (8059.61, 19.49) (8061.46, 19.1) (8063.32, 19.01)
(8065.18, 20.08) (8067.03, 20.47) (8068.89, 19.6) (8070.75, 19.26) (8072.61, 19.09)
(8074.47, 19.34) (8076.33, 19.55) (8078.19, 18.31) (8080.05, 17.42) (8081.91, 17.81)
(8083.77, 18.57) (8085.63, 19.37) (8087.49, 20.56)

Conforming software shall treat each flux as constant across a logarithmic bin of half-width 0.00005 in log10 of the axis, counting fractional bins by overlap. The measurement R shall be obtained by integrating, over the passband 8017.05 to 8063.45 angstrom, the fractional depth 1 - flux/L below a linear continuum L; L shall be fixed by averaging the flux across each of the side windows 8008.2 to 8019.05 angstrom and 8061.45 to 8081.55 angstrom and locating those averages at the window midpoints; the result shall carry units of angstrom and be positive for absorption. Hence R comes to 0.8 angstrom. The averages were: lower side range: 19.5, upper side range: 19.2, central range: 19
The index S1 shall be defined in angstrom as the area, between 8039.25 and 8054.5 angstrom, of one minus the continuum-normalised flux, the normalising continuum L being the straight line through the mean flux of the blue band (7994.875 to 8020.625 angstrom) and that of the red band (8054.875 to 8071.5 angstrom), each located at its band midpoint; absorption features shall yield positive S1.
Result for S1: 0.6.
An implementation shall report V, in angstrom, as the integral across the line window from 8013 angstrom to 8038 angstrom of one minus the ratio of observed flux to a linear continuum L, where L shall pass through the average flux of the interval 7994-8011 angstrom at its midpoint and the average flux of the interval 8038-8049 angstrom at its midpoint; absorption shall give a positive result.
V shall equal 0.7 angstrom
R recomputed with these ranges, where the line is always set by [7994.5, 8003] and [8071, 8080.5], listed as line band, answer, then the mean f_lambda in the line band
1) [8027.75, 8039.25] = 0.2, 18.8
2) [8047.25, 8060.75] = -0.2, 19.2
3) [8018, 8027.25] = 0.0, 19.1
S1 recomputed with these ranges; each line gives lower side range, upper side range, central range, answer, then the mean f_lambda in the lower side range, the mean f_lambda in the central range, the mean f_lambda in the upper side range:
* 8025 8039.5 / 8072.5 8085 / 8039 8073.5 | -1.1 angstrom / 18.8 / 19.3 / 18.6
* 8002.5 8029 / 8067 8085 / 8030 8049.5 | 0.0 angstrom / 19.3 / 19.1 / 18.9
